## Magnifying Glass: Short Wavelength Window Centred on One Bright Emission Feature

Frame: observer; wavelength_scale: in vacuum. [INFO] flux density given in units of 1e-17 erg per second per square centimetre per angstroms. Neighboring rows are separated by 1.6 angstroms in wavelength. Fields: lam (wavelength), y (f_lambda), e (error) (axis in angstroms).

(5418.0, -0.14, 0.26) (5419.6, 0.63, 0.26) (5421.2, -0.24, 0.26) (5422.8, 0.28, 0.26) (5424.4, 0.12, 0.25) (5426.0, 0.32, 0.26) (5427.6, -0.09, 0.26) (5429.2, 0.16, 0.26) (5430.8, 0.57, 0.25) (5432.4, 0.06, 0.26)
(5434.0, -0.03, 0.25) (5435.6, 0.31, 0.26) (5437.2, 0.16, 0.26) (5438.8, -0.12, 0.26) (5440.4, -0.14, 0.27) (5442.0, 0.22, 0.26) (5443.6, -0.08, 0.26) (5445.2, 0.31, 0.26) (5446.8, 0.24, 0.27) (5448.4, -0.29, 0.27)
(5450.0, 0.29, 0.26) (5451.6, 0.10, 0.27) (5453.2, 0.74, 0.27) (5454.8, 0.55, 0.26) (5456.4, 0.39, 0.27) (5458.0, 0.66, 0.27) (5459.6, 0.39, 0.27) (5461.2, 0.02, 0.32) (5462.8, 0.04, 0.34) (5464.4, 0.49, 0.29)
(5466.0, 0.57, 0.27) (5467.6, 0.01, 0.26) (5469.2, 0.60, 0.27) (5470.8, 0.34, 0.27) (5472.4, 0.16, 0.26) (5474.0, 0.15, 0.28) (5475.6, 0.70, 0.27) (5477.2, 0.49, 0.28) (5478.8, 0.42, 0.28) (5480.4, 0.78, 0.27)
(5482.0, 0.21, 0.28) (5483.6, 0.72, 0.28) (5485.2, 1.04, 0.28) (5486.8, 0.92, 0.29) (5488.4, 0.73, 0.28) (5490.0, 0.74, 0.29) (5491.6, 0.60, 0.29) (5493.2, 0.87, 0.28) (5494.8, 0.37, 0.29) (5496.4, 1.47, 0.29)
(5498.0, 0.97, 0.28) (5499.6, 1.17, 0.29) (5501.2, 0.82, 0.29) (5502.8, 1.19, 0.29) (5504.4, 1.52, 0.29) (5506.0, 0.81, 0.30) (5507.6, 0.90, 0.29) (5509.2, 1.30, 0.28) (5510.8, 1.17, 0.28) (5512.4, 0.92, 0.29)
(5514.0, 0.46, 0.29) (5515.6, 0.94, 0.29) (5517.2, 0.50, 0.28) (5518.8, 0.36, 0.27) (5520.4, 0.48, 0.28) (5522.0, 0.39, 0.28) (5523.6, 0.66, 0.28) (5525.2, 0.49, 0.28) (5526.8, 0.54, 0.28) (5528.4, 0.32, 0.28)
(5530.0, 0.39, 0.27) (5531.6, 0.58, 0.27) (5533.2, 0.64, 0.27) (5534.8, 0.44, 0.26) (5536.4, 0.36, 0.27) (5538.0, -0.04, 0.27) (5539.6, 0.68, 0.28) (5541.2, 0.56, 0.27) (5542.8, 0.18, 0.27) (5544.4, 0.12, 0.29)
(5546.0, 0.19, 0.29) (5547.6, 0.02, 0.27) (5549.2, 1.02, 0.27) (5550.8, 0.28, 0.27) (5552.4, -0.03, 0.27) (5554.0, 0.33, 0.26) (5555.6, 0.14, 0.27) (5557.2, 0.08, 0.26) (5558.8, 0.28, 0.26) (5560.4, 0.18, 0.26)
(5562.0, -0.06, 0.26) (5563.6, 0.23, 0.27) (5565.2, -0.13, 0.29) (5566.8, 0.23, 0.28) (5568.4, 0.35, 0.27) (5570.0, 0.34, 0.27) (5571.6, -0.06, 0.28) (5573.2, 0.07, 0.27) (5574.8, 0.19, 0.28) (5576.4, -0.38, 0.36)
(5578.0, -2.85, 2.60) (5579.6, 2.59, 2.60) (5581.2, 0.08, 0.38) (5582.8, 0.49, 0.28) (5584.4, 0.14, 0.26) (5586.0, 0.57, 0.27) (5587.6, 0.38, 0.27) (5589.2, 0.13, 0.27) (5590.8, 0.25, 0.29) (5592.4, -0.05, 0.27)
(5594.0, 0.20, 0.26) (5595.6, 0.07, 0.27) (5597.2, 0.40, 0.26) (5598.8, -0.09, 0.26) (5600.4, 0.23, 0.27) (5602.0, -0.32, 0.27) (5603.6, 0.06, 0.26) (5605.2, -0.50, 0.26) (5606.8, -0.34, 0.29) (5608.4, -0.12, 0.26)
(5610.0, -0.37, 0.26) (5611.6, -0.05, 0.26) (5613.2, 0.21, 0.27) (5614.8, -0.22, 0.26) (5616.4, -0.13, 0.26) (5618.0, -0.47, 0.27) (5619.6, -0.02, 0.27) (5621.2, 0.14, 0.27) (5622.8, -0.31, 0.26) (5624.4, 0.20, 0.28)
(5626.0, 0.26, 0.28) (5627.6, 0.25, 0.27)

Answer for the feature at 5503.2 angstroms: C IV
